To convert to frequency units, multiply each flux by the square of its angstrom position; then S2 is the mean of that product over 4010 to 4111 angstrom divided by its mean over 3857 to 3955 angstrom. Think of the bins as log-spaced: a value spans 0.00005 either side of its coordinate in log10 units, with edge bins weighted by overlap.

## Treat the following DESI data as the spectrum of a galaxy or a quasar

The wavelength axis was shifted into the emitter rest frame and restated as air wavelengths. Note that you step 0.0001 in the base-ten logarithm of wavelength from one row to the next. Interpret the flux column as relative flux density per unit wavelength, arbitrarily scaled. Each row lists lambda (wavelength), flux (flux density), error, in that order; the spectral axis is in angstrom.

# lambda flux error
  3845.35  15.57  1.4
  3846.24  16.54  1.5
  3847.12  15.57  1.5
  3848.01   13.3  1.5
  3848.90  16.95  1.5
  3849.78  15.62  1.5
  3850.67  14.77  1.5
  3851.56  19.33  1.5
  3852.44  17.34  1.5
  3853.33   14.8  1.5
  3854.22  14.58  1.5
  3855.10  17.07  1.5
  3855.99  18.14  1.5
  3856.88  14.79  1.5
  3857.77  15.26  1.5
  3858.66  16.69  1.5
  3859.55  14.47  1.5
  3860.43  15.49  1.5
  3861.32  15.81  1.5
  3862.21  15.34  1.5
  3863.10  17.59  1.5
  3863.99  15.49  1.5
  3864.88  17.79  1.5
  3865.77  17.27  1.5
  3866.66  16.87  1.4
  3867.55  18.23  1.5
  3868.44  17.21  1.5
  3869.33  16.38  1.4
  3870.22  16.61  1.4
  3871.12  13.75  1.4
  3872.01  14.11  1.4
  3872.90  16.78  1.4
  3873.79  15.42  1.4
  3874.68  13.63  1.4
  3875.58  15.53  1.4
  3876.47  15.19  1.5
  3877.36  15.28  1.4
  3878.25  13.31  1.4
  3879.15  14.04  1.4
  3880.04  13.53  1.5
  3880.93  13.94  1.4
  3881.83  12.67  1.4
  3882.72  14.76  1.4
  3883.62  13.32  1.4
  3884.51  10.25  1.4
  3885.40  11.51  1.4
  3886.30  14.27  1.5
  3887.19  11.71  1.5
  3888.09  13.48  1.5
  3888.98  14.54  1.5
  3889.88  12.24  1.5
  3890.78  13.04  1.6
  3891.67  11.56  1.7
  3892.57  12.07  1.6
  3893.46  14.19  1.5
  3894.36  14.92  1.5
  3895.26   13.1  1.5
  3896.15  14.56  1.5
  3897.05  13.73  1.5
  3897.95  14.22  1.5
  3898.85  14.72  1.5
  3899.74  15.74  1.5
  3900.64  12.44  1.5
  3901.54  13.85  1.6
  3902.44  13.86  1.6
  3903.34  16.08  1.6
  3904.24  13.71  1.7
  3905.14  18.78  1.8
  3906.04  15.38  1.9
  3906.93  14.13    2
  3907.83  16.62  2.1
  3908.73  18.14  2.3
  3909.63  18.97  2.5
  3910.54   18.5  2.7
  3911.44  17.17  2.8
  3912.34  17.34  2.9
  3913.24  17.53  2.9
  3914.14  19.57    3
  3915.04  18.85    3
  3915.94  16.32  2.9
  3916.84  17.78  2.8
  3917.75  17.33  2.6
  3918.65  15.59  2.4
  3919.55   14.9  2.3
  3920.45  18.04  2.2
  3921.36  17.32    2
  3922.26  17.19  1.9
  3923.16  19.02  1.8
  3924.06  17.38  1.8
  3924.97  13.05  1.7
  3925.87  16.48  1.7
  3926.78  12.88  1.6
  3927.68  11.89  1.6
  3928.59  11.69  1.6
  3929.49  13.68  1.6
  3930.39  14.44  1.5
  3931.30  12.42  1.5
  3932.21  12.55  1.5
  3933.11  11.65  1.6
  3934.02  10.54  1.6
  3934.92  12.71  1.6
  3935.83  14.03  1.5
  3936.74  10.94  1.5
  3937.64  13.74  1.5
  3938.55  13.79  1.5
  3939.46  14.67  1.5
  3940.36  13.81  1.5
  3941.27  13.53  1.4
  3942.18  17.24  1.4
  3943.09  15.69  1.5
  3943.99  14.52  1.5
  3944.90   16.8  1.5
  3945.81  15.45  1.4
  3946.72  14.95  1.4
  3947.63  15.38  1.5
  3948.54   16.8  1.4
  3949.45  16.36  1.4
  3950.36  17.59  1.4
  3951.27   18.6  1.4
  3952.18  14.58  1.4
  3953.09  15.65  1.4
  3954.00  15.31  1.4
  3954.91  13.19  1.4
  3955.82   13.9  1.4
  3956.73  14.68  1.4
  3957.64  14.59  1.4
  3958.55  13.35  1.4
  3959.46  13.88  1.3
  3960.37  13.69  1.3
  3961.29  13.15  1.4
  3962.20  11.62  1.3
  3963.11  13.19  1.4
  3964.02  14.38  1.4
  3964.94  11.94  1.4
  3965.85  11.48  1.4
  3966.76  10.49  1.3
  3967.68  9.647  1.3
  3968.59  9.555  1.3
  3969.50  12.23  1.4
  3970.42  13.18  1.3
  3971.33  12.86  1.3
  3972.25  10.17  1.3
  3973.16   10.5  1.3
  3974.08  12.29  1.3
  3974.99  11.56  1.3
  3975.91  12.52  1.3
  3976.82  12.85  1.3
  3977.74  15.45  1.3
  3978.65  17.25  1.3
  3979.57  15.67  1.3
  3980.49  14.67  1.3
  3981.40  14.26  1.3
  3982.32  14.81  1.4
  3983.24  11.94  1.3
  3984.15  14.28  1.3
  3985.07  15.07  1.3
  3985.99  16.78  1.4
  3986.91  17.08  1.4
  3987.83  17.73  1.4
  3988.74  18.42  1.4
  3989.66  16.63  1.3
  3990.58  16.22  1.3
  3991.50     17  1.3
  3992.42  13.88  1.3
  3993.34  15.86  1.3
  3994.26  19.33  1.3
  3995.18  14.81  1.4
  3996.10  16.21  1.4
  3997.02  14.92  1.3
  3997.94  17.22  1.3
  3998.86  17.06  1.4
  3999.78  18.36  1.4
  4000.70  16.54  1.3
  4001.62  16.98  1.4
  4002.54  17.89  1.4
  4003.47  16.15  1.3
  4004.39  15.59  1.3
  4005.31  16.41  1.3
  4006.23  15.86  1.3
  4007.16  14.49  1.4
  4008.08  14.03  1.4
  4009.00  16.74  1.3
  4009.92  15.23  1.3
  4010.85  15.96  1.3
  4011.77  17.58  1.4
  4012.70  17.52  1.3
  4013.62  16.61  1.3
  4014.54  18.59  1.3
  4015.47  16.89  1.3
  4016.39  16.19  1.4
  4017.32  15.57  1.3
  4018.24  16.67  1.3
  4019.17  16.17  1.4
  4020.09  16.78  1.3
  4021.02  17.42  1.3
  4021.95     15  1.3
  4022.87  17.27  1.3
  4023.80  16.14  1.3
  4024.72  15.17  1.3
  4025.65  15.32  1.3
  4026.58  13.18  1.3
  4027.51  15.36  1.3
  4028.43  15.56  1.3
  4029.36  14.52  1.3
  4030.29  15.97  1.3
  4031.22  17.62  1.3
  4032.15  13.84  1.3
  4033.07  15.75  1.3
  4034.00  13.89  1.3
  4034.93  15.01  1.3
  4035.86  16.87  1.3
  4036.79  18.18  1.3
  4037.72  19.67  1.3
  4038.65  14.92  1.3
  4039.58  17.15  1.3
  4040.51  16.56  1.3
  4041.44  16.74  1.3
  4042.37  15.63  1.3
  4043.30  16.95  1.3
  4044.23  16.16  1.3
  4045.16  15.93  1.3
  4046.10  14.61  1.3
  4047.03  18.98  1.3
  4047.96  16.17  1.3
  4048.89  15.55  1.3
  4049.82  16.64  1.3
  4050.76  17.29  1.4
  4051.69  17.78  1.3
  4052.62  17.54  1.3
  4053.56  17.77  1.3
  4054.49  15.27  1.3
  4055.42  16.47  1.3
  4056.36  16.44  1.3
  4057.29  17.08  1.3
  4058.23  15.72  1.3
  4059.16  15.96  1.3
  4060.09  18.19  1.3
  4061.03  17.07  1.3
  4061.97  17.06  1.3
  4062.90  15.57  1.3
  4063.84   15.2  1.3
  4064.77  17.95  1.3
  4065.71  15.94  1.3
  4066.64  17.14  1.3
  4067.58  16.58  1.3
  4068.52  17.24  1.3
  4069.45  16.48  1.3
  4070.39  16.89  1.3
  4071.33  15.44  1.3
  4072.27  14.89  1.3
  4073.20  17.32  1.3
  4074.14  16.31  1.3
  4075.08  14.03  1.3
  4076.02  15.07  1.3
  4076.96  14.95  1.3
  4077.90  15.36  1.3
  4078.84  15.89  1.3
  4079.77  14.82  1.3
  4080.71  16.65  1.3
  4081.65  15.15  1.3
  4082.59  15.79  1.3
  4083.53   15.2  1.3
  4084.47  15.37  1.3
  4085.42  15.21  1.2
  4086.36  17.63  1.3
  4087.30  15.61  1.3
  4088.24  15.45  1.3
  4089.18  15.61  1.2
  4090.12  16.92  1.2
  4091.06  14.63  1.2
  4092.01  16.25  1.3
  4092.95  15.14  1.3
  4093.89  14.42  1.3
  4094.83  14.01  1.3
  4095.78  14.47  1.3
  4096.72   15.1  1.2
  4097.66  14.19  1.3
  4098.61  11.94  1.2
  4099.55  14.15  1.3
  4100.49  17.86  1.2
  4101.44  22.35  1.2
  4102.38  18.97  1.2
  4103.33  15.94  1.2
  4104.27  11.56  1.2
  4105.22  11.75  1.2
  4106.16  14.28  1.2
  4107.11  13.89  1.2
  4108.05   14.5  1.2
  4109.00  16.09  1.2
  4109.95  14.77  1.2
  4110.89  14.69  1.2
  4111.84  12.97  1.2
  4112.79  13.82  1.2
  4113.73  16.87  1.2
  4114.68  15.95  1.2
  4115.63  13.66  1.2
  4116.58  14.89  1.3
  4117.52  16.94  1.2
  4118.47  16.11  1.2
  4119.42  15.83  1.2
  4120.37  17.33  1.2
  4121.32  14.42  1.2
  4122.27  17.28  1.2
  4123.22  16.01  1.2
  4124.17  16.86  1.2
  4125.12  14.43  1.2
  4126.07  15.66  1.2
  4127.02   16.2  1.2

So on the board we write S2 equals 1.15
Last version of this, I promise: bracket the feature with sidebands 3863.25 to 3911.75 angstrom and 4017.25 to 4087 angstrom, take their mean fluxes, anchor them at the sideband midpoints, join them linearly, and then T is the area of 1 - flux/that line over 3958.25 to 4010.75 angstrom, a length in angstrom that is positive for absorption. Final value 3.4 angstrom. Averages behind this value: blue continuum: 14.8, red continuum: 16.2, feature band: 14.6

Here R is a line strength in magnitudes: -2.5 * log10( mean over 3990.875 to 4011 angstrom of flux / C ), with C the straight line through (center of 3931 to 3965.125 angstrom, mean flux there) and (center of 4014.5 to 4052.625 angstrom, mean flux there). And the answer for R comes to -0.050 mag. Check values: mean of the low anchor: 14.3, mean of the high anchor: 16.2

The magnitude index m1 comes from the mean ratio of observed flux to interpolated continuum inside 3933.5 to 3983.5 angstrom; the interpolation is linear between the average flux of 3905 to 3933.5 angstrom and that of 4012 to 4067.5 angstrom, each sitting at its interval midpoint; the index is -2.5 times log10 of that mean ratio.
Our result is 0.17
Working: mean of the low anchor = 16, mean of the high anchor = 16.4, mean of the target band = 13.8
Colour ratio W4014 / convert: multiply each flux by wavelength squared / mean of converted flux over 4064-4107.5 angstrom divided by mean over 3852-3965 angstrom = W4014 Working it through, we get 1.14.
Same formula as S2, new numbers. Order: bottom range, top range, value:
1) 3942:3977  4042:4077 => 1.26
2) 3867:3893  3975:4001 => 1.18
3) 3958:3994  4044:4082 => 1.23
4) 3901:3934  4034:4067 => 1.13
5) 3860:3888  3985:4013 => 1.18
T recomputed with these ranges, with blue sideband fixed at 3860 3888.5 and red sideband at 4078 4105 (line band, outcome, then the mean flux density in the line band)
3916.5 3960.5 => 0.8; 14.8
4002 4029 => -1.4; 16.1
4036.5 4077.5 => -2.8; 16.5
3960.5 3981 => 3.5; 12.6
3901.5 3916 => -1.8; 16.8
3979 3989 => -0.2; 15.5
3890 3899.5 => 0.9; 13.6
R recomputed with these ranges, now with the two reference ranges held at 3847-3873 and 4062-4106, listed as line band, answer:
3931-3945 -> 0.17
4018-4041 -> -0.01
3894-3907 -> 0.10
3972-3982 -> 0.18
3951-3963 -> 0.12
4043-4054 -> -0.07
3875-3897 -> 0.19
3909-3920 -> -0.10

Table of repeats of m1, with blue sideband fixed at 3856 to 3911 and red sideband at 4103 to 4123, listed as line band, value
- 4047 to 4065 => -0.12 mag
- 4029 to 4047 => -0.09 mag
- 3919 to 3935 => 0.04 mag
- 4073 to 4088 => -0.05 mag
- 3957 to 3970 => 0.20 mag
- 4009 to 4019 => -0.12 mag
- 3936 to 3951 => -0.01 mag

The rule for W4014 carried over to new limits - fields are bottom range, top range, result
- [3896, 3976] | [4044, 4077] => 1.20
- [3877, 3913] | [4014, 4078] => 1.22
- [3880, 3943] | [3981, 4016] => 1.16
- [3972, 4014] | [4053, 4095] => 1.07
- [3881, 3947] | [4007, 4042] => 1.16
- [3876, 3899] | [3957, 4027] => 1.18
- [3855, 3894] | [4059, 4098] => 1.19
